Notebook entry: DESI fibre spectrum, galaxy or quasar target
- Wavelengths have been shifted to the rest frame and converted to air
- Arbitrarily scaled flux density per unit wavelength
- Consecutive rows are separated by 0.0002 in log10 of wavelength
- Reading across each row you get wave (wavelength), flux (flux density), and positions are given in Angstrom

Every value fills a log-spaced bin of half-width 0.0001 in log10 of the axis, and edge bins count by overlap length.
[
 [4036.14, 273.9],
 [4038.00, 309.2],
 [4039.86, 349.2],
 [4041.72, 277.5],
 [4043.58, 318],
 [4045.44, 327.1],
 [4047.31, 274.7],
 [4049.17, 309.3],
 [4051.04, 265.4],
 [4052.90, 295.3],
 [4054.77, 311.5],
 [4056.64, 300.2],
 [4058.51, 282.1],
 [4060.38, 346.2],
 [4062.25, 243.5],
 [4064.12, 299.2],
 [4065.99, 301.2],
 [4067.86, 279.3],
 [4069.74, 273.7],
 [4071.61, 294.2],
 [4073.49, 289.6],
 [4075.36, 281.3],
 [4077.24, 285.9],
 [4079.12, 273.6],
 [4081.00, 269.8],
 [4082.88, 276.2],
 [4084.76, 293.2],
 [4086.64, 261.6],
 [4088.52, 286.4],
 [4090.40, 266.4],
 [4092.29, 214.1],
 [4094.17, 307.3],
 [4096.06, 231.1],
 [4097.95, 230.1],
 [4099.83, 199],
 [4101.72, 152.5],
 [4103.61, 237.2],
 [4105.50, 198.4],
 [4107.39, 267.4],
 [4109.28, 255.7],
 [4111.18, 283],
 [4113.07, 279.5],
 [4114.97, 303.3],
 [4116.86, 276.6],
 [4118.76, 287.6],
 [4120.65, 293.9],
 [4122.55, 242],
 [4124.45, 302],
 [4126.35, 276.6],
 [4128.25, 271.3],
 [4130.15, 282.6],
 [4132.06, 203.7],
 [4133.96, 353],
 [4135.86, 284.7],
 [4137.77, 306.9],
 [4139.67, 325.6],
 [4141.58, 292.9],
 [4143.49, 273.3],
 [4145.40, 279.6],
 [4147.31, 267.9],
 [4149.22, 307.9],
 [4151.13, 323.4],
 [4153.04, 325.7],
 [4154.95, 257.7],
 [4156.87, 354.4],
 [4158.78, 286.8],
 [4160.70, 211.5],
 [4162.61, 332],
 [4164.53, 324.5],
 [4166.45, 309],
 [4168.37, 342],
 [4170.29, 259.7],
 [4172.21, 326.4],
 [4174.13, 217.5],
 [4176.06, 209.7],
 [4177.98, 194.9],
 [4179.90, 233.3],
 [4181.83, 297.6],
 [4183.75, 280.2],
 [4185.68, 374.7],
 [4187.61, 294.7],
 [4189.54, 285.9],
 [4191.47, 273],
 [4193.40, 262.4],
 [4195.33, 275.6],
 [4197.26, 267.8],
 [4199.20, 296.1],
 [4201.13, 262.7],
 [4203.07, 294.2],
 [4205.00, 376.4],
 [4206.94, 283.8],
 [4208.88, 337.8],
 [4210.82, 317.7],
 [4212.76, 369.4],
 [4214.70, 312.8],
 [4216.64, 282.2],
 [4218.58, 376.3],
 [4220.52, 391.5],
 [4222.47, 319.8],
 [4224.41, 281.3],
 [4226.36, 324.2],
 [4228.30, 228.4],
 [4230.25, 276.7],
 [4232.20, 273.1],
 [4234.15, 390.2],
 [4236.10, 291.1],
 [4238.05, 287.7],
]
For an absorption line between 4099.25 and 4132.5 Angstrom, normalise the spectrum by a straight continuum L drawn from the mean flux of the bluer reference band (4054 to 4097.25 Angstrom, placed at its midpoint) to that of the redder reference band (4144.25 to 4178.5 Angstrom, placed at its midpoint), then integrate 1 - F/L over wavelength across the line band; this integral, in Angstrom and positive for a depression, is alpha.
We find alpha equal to 3.0 Angstrom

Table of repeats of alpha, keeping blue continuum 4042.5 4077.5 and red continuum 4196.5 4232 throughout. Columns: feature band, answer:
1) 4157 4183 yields 2.6 Angstrom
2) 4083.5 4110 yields 4.8 Angstrom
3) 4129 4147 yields 0.8 Angstrom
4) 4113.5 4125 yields 0.6 Angstrom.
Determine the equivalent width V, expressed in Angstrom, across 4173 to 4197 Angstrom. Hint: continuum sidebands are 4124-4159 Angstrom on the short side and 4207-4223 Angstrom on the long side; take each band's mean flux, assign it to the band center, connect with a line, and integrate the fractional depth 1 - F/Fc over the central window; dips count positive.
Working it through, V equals 3.9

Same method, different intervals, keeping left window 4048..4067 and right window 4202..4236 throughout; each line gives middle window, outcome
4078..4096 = 1.8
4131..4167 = 1.5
